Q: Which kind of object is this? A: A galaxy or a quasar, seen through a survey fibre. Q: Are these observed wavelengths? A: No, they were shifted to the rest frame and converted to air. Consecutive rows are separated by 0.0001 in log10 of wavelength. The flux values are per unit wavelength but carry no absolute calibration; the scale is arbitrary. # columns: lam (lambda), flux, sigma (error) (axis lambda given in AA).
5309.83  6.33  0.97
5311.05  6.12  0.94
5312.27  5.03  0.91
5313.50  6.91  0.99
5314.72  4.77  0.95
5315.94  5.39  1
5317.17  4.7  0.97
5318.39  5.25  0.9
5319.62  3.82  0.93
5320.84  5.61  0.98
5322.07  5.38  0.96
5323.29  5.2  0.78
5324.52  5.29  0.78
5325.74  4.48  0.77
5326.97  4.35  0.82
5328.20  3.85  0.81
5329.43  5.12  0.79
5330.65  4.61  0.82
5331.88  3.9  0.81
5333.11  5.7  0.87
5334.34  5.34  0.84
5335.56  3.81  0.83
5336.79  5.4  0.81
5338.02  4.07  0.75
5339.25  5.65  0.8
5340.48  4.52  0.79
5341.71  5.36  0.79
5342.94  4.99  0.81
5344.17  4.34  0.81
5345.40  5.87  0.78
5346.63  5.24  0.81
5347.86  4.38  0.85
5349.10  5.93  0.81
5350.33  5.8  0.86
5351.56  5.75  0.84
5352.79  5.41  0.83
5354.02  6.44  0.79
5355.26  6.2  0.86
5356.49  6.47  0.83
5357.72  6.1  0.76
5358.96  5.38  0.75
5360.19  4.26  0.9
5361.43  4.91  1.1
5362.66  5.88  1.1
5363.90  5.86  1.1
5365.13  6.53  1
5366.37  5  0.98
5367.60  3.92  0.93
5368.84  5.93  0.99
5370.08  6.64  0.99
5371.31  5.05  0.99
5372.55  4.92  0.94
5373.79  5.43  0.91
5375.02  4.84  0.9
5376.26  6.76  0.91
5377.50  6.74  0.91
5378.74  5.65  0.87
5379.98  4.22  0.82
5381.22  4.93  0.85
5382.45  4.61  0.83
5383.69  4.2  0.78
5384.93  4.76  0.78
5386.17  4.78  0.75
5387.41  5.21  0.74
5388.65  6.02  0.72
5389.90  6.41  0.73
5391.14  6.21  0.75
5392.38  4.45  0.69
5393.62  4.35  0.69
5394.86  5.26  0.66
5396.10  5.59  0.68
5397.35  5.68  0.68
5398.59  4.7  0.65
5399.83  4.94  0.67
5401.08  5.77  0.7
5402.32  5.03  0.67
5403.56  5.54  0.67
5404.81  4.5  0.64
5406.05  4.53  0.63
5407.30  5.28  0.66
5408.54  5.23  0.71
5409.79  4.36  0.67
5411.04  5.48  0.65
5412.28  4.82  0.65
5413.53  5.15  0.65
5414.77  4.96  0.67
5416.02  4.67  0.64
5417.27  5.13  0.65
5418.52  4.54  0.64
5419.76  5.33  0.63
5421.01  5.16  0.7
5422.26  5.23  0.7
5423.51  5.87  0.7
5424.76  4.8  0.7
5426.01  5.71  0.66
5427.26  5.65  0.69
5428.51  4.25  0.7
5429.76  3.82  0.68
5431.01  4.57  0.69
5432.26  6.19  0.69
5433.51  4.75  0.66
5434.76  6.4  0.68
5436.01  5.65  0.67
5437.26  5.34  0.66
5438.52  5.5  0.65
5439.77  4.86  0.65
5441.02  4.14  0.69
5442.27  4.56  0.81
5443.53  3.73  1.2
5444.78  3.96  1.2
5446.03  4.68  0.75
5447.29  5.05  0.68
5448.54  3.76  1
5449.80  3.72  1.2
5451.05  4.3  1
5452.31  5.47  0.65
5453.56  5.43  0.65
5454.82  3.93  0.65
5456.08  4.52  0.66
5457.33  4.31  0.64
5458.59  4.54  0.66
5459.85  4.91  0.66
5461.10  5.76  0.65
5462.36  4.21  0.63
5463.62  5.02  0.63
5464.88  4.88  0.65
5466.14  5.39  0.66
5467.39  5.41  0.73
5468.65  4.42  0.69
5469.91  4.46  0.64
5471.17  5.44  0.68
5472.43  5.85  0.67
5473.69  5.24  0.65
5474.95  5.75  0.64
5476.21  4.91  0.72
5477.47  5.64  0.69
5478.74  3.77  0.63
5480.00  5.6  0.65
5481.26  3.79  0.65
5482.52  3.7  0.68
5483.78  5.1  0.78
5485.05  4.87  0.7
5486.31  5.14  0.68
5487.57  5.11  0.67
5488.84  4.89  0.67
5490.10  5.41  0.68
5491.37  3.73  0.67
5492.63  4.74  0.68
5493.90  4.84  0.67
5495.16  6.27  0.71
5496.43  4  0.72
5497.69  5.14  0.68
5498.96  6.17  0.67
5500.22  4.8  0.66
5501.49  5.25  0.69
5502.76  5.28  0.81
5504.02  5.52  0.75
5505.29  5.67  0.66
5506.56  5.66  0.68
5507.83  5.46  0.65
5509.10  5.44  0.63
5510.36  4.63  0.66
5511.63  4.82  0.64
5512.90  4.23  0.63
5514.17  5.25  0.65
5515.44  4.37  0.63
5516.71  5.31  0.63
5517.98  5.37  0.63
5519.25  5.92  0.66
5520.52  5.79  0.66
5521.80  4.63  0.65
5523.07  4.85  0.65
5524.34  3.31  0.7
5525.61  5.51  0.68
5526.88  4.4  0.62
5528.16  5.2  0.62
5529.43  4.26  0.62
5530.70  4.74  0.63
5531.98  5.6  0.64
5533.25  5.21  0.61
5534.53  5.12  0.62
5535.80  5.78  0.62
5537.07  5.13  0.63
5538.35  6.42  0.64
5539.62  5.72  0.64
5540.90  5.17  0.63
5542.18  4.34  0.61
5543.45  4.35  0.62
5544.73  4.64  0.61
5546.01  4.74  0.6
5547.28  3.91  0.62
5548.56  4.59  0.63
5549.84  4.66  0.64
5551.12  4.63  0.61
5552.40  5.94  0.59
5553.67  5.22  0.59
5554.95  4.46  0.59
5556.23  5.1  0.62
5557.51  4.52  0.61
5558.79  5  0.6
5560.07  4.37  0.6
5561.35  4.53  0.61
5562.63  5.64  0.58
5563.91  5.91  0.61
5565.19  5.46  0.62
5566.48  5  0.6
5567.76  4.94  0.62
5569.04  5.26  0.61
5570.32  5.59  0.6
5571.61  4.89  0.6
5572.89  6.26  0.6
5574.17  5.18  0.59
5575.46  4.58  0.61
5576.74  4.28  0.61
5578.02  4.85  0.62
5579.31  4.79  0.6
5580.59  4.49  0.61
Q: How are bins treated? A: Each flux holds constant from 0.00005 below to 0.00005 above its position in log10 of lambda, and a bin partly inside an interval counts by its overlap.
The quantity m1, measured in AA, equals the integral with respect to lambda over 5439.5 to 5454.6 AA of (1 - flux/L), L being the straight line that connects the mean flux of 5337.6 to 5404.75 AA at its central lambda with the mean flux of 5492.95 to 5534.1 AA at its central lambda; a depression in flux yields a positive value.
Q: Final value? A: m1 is 2.20 AA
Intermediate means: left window 5.35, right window 5.09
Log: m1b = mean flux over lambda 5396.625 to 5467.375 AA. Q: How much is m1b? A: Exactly 4.93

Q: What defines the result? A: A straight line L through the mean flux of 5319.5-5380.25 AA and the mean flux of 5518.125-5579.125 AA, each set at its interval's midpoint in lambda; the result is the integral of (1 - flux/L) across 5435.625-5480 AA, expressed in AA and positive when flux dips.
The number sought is 2.6 AA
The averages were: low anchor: 5.26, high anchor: 5.01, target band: 4.82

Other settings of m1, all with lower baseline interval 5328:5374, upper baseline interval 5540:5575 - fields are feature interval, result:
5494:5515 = -0.6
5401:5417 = 0.6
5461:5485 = 0.7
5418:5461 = 2.5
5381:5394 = 0.3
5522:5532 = 0.7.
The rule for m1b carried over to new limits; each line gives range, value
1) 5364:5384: 5.37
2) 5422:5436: 5.22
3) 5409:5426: 5.06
